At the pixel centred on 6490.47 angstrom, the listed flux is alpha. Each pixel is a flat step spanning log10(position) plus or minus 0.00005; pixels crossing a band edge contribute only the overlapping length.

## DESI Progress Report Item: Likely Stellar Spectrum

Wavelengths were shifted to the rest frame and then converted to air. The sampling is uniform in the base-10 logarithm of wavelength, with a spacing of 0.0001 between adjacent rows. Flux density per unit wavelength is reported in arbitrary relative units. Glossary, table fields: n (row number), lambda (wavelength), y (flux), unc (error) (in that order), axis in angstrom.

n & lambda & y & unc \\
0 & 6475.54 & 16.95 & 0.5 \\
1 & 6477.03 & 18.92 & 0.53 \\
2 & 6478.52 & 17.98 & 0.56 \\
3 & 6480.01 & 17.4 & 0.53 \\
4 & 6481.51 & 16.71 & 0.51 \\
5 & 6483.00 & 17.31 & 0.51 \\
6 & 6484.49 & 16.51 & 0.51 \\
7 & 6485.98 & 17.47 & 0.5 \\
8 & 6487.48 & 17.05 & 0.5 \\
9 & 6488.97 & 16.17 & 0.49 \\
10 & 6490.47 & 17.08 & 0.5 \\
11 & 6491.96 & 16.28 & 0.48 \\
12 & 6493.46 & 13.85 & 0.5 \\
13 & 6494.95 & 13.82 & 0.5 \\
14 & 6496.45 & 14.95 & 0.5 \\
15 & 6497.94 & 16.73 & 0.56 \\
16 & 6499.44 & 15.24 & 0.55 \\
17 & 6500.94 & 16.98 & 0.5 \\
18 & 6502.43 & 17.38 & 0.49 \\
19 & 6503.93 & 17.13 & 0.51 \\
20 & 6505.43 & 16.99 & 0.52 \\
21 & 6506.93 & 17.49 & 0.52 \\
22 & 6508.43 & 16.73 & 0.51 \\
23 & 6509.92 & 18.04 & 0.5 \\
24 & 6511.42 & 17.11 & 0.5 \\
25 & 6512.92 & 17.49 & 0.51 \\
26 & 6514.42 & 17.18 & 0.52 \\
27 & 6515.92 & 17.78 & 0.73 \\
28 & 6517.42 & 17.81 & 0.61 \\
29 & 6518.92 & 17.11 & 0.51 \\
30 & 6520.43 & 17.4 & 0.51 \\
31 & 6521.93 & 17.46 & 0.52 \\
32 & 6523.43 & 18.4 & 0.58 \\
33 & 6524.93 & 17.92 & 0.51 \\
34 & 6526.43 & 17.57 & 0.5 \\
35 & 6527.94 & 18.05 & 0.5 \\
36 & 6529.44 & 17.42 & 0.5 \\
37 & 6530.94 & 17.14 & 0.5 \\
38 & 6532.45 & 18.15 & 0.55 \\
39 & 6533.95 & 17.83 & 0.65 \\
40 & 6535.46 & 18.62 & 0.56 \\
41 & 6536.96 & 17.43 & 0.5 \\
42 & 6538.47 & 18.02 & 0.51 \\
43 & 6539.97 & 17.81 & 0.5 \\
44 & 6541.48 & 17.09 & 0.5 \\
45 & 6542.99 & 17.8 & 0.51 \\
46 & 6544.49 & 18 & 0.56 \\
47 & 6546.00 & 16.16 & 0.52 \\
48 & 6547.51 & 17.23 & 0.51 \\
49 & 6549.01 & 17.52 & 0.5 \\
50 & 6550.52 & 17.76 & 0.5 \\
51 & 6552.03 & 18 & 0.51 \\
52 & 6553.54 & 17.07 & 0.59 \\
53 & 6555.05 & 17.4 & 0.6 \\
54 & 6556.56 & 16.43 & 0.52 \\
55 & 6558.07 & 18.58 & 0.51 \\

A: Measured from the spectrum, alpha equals 17.08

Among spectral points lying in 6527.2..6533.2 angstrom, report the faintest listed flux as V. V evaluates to 17.14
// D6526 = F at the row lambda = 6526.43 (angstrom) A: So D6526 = 17.57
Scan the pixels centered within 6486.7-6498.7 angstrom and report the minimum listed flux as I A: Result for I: 13.82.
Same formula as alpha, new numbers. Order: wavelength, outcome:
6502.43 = 17.38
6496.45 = 14.95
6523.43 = 18.4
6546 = 16.16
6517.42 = 17.81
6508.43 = 16.73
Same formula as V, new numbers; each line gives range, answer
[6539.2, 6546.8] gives 16.16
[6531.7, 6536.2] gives 17.83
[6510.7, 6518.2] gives 17.11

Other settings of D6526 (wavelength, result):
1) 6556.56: 16.43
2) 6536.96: 17.43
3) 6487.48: 17.05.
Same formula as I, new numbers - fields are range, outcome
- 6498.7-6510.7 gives 15.24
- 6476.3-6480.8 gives 17.4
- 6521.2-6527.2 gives 17.46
